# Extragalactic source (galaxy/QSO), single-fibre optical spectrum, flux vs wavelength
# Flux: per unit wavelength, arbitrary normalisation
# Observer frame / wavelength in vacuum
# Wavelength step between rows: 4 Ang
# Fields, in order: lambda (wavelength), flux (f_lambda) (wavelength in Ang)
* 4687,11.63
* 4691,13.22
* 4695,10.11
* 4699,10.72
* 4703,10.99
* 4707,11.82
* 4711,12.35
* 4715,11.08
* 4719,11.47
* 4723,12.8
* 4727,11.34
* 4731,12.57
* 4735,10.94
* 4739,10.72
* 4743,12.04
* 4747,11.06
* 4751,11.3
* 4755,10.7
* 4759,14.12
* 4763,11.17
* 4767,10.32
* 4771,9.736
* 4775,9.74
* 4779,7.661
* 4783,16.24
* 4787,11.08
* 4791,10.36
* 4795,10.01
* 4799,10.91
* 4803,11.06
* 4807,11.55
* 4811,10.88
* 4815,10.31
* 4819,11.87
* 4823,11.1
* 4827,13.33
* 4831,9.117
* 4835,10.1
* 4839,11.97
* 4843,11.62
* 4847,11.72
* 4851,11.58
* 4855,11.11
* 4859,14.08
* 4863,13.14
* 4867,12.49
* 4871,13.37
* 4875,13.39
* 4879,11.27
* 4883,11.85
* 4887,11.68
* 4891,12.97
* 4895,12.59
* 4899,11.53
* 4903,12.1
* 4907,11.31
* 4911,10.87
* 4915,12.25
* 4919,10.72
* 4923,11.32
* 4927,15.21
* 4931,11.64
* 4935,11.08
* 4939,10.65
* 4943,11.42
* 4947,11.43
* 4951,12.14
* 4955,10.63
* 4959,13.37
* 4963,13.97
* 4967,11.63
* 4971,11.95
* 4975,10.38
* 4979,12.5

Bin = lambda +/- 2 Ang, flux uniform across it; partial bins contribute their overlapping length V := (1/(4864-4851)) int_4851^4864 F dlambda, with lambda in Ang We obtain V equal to 12.6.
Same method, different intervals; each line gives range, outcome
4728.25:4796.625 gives 11.2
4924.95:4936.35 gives 12.7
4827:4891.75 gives 12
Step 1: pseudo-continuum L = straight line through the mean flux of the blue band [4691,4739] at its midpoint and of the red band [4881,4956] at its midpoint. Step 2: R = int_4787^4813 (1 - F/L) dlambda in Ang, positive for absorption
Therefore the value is 1.80 Ang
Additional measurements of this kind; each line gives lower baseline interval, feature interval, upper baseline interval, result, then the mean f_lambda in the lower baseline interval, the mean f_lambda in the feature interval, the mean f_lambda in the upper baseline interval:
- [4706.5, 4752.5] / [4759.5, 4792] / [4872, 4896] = 2.4 Ang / 11.6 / 11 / 12.3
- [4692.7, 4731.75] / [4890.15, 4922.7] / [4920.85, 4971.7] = 0.6 Ang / 11.5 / 11.7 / 12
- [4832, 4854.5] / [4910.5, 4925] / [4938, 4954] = 0.0 Ang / 11.3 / 11.3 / 11.4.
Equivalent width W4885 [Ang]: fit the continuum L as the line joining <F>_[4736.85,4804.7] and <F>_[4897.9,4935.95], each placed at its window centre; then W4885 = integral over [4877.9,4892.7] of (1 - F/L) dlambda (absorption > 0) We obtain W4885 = -0.38 Ang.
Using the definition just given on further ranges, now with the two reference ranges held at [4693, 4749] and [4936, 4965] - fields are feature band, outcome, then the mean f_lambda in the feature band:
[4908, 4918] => 0.32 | 11.5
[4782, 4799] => 0.04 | 11.5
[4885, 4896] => -0.57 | 12.4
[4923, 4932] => -0.98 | 13.2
